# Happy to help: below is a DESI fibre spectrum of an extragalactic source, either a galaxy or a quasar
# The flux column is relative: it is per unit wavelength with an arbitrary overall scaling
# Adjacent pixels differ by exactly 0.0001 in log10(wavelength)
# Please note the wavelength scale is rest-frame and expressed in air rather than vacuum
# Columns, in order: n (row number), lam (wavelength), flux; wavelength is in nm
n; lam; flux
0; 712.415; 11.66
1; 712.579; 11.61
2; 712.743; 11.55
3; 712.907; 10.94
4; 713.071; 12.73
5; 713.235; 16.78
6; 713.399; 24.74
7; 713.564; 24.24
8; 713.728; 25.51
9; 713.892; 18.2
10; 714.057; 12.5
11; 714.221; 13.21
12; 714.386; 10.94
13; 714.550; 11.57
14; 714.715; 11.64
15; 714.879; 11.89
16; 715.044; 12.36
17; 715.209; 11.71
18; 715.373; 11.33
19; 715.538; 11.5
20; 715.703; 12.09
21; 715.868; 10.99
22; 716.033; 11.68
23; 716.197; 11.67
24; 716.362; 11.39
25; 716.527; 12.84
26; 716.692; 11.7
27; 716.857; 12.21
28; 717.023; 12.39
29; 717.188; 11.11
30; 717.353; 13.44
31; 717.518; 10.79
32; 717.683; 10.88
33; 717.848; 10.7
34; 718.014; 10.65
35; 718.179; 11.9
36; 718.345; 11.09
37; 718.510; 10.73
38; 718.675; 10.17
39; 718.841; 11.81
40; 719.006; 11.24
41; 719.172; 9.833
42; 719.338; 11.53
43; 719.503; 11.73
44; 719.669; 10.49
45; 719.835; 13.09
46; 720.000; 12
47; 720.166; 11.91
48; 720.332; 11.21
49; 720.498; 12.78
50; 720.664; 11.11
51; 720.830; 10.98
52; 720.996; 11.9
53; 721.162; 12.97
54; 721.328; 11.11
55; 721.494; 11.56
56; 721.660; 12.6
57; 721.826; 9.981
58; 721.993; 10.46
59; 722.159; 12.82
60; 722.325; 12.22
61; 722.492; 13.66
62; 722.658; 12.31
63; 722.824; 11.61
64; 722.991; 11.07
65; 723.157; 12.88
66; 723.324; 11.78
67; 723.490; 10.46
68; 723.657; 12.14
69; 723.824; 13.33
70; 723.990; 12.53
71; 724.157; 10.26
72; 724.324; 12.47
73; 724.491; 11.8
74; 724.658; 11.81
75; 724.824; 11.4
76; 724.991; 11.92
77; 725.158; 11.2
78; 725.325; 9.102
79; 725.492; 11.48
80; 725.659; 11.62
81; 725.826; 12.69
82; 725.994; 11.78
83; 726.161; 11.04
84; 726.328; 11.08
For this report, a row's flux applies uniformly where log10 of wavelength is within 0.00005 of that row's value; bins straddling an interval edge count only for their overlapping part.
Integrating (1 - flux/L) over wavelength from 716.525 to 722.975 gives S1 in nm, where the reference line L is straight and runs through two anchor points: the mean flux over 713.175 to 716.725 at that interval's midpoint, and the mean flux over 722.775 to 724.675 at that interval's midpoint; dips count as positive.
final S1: 0.63 nm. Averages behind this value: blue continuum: 14.1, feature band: 11.6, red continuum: 11.8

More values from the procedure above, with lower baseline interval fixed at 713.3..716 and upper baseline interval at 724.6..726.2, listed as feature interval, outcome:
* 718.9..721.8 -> 0.29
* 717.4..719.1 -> 0.31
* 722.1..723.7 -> 0.01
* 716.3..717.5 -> 0.16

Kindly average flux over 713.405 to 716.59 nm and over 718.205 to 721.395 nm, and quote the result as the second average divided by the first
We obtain 0.8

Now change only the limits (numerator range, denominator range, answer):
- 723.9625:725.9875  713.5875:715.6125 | 0.83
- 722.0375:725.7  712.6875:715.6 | 0.80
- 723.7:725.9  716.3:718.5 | 1.01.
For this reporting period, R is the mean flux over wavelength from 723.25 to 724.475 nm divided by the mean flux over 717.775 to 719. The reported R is 1.07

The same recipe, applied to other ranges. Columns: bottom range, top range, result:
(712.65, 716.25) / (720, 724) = 0.84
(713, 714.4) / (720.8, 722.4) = 0.65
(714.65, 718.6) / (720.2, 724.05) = 1.02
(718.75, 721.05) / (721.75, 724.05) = 1.04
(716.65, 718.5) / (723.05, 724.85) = 1.04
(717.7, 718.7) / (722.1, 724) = 1.12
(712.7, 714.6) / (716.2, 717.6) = 0.74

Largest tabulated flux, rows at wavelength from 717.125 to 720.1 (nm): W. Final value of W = 13.44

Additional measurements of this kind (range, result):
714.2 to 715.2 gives 13.21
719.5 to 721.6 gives 13.09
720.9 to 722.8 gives 13.66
